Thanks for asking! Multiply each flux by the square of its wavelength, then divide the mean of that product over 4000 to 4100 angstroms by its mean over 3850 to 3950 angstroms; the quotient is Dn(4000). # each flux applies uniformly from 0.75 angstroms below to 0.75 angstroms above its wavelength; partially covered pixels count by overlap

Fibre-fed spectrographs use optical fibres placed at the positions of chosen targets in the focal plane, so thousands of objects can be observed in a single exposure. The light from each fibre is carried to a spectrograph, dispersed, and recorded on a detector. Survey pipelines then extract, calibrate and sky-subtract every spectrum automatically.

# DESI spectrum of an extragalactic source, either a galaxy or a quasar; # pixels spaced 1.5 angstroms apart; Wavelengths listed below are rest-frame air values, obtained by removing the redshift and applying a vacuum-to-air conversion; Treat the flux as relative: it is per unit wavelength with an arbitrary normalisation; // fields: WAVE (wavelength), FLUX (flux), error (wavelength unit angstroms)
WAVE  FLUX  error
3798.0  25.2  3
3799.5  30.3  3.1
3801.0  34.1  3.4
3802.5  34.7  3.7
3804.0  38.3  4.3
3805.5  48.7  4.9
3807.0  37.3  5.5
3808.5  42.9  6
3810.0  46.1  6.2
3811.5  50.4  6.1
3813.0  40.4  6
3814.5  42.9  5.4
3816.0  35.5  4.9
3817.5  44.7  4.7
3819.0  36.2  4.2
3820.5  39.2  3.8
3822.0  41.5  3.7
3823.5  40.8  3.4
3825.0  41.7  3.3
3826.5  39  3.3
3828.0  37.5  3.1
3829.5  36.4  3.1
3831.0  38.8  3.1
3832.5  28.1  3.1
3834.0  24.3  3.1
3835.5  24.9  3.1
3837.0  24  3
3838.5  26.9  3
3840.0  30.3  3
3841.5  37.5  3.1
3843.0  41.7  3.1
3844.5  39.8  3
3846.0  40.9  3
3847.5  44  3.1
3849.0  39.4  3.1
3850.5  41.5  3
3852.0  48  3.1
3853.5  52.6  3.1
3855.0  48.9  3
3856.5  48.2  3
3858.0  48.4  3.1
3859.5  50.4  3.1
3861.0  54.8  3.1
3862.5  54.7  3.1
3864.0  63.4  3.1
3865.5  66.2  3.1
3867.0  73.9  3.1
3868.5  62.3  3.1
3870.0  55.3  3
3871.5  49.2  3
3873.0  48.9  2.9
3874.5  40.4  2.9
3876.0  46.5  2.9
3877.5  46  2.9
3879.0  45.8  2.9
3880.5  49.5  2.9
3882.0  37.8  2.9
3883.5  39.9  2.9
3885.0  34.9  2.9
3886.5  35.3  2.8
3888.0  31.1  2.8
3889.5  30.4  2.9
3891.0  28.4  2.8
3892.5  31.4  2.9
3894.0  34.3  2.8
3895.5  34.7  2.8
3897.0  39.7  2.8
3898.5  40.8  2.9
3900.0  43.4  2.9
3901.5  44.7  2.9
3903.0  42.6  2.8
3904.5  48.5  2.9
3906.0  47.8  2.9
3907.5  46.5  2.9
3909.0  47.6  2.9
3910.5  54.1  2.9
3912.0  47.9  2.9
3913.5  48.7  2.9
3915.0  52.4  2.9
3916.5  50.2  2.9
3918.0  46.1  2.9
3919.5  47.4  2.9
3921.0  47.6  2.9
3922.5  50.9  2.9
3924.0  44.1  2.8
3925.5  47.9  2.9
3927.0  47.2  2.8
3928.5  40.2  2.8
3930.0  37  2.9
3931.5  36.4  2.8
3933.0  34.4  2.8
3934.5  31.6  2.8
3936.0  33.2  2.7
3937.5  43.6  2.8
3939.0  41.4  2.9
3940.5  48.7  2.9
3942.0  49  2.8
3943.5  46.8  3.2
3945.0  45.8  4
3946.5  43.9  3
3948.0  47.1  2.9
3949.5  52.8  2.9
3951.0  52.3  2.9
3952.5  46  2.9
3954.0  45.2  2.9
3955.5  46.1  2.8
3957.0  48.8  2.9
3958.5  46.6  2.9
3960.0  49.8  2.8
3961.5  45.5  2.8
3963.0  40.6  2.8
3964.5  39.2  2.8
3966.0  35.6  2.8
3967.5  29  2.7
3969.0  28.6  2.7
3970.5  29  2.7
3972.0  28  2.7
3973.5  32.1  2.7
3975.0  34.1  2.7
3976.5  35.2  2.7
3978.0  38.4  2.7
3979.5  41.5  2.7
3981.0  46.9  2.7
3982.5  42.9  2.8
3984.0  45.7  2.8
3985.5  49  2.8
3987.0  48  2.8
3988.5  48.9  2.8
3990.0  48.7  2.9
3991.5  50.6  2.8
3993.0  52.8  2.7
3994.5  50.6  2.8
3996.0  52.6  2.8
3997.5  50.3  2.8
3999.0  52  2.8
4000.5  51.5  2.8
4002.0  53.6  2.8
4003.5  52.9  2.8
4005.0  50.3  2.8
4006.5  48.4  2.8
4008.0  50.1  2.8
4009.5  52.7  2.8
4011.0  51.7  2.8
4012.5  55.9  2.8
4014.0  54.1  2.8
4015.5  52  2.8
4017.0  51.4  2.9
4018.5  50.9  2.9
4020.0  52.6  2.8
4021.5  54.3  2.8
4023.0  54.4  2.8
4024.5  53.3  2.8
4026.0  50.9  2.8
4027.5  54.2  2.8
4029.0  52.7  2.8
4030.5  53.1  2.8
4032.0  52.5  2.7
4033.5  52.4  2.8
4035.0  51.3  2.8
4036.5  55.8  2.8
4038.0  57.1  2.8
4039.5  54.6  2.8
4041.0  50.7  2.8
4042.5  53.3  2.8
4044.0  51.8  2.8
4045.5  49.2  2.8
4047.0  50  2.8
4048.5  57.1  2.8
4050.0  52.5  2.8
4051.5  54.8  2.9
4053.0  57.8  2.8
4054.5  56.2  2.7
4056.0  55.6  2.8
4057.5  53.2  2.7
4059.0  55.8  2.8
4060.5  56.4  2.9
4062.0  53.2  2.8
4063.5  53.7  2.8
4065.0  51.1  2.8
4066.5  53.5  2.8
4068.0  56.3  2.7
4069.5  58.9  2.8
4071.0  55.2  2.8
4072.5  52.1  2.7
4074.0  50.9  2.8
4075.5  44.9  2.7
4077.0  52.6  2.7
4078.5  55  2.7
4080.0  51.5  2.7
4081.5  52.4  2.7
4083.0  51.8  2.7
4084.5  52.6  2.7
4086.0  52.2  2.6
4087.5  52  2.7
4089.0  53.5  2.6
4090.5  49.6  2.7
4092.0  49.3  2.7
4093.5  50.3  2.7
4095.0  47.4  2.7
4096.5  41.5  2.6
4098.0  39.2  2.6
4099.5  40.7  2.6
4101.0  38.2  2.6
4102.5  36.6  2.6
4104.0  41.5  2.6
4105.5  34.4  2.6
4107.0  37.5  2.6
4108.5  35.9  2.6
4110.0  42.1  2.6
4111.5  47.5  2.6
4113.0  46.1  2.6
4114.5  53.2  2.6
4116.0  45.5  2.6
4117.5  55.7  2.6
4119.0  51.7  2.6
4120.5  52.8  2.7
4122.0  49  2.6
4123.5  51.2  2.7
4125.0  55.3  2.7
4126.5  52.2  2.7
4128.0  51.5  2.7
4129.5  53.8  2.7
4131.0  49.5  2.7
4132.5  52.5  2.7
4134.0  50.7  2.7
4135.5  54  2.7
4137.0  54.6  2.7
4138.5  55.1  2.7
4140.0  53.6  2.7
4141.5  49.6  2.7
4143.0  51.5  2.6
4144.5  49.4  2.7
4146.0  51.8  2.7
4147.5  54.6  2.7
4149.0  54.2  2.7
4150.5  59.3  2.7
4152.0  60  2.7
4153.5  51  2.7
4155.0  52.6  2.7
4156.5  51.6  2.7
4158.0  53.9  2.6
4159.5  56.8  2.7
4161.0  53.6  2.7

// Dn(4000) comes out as 1.2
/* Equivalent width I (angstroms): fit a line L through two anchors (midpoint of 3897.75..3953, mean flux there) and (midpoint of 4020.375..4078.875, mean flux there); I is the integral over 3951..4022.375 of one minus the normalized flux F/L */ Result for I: 4.9 angstroms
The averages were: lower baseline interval 45.3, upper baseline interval 53.5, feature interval 46.1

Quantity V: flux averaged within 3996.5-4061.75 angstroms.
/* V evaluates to 53.1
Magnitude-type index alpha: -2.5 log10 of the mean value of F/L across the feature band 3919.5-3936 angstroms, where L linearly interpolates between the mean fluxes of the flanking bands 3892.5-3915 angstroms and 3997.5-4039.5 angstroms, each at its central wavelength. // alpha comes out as 0.11 mag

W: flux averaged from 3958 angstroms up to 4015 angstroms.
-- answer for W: 45.1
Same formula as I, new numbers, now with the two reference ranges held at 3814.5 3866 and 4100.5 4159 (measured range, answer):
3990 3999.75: -1.1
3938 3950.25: -0.7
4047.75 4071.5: -3.6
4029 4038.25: -1.3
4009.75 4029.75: -2.7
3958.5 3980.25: 4.1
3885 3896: 2.7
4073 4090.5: -1.2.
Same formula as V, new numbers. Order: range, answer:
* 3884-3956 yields 43.1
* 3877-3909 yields 39.8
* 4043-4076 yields 53.7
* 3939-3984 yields 42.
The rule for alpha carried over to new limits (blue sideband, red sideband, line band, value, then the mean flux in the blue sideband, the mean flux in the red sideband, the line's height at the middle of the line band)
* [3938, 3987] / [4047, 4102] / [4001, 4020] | -0.13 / 42.3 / 51.5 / 46.3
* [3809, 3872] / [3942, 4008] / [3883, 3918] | 0.06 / 43.6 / 44.8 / 44.1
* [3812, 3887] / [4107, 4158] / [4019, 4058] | -0.10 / 43.2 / 51.3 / 48.6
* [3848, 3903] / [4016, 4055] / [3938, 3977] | 0.18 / 45.5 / 53.2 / 49.5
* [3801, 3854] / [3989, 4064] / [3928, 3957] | 0.08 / 38.6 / 52.9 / 46.9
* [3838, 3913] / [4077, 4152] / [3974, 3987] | 0.12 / 44.8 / 49.3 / 46.8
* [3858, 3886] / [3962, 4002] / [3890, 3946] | 0.10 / 50.9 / 42.6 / 47.4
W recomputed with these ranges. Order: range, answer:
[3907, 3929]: 48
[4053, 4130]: 49.7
